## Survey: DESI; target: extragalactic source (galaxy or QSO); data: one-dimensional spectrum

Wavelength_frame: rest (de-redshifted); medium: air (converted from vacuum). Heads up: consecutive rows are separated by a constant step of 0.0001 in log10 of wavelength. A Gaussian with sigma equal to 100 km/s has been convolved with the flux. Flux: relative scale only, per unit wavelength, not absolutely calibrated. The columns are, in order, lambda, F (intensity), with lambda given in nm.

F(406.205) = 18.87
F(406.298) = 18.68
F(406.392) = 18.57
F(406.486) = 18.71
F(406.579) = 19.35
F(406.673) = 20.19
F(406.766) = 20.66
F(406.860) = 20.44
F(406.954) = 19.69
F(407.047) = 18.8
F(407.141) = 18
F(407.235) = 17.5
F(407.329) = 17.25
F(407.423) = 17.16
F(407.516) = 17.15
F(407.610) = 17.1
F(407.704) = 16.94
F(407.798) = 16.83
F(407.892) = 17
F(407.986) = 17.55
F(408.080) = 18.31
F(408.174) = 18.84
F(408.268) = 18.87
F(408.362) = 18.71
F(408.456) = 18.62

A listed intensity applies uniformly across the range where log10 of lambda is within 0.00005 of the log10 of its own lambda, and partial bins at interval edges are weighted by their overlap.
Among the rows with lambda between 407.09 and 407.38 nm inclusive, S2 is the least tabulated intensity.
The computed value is 17.25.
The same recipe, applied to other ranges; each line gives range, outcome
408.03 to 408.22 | 18.31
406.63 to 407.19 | 18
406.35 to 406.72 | 18.57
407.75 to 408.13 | 16.83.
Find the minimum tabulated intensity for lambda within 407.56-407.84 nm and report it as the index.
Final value 16.83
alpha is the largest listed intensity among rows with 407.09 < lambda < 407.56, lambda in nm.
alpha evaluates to 18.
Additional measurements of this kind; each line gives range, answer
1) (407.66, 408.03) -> 17.55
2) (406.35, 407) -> 20.66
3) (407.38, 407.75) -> 17.16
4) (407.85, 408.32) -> 18.87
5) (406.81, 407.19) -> 20.44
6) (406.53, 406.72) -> 20.19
